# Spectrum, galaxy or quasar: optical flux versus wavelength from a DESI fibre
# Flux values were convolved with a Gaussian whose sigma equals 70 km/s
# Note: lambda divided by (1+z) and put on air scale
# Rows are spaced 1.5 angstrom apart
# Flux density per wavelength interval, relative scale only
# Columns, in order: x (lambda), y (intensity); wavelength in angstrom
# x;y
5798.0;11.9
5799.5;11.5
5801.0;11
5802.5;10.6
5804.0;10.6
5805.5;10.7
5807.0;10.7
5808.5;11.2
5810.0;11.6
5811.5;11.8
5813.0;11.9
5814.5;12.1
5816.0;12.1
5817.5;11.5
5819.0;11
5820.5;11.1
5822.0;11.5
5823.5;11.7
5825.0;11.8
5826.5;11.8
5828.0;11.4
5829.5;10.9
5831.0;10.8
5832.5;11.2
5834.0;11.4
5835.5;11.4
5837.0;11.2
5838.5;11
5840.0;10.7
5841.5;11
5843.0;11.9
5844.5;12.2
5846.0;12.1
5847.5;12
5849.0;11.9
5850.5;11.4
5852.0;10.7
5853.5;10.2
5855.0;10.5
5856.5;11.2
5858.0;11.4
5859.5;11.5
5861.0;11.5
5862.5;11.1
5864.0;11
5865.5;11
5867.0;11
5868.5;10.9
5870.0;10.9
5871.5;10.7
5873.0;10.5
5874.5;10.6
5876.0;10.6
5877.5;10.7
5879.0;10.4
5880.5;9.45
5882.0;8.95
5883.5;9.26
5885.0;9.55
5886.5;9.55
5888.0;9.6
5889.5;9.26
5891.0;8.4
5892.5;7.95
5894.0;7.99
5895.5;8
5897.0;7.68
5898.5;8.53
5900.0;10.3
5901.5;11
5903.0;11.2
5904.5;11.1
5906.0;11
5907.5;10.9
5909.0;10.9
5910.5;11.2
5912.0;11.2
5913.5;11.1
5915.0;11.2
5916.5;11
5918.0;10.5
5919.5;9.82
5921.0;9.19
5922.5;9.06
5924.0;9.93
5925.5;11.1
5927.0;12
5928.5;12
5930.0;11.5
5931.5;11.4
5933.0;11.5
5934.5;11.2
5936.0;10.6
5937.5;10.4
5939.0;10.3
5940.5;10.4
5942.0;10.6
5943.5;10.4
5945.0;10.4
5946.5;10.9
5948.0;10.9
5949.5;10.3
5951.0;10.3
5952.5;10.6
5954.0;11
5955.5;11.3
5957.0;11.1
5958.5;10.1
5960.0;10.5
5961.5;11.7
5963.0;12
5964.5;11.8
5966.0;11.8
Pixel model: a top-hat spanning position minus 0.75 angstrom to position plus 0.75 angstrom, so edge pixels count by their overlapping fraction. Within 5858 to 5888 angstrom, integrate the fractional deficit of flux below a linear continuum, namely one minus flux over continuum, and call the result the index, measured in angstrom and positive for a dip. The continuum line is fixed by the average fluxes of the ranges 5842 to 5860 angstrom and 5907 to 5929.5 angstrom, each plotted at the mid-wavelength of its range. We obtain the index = 1.9 angstrom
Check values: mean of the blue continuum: 11.4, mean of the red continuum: 10.7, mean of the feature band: 10.5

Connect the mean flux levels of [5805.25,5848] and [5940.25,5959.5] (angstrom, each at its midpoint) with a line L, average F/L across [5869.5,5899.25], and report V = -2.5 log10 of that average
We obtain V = 0.18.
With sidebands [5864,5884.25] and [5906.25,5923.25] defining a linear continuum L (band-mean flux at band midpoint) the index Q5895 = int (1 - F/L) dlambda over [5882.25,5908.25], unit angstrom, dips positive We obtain 2.51 angstrom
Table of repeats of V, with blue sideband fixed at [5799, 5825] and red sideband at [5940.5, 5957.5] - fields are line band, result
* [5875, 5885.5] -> 0.119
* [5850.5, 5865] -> 0.009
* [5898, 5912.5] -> 0.013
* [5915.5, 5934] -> 0.004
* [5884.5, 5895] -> 0.232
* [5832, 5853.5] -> -0.019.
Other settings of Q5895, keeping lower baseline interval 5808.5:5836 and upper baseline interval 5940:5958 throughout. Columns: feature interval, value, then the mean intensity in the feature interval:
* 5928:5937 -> -0.4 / 11.3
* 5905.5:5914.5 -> -0.1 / 11.1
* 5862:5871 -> 0.2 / 11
